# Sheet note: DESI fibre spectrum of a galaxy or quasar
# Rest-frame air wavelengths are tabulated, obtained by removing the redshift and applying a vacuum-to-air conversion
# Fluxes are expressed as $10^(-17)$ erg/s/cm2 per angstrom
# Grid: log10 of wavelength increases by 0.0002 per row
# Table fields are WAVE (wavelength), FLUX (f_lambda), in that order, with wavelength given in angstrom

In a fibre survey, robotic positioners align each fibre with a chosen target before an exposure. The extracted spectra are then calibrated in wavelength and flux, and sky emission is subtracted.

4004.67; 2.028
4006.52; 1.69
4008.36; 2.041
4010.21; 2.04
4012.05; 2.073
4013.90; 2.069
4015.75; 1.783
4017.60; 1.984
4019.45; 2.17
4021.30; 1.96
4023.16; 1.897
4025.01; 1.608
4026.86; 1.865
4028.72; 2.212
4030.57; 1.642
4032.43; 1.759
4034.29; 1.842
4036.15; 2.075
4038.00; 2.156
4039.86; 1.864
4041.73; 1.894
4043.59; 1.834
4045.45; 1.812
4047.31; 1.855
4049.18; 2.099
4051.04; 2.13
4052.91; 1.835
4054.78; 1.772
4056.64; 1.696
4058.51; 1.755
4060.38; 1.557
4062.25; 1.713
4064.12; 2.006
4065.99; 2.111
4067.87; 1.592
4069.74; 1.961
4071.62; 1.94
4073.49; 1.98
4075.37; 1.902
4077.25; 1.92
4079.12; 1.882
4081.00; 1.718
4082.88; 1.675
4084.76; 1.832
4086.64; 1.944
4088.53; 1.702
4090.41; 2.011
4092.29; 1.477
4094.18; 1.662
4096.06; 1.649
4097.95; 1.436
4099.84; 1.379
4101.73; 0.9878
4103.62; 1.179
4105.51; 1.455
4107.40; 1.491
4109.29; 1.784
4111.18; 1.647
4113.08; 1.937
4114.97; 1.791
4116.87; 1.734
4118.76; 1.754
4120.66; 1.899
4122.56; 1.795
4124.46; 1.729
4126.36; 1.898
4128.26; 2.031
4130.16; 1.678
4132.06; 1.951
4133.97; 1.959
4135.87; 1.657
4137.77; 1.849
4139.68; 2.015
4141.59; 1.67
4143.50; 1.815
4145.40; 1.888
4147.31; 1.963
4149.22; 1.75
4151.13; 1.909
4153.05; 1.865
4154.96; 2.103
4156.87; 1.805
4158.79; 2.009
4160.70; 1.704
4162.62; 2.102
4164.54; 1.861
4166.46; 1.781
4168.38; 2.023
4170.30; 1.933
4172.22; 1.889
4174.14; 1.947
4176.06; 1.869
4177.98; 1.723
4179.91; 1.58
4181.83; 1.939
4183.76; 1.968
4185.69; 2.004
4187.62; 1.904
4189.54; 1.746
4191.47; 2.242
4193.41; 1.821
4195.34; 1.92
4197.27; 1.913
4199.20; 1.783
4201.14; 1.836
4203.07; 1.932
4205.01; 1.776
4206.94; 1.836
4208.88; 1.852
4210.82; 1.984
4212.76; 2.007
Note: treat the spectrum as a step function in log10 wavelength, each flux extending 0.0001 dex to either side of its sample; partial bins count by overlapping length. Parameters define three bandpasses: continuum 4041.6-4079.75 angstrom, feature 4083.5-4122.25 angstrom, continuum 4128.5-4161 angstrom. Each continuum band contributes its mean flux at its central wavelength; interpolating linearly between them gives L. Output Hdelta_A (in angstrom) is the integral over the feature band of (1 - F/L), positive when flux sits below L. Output 4.7 angstrom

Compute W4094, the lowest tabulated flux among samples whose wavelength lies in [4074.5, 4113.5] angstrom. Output 0.9878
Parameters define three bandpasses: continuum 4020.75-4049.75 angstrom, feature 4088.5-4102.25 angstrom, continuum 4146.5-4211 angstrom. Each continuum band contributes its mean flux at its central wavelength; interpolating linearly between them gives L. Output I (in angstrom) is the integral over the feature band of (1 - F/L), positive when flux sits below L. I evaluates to 2.5 angstrom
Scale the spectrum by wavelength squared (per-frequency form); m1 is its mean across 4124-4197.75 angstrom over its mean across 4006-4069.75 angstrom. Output 1.06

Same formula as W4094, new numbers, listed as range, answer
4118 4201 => 1.58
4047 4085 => 1.557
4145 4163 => 1.704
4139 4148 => 1.67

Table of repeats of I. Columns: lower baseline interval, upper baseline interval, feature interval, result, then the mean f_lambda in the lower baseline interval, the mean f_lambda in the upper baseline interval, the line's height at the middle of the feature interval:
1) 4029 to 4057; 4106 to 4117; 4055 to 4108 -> 2.9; 1.9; 1.72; 1.8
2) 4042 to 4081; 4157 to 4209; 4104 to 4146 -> 2.1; 1.86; 1.88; 1.87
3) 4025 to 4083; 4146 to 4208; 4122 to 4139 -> 0.4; 1.87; 1.89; 1.88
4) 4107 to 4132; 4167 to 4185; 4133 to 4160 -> -0.6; 1.79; 1.87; 1.83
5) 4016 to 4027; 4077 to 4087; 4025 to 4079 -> -0.5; 1.91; 1.82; 1.86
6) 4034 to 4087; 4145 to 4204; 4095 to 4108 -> 3.5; 1.87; 1.89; 1.88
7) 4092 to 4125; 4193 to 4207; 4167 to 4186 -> -1.0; 1.6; 1.86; 1.79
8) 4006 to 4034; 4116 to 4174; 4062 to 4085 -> 0.4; 1.92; 1.87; 1.9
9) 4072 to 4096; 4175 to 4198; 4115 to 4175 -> -0.5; 1.81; 1.89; 1.85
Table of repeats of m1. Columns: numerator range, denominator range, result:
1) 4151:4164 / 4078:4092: 1.10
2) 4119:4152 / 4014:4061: 1.03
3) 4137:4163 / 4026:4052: 1.03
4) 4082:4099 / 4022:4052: 0.92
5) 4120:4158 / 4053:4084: 1.06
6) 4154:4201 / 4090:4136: 1.17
